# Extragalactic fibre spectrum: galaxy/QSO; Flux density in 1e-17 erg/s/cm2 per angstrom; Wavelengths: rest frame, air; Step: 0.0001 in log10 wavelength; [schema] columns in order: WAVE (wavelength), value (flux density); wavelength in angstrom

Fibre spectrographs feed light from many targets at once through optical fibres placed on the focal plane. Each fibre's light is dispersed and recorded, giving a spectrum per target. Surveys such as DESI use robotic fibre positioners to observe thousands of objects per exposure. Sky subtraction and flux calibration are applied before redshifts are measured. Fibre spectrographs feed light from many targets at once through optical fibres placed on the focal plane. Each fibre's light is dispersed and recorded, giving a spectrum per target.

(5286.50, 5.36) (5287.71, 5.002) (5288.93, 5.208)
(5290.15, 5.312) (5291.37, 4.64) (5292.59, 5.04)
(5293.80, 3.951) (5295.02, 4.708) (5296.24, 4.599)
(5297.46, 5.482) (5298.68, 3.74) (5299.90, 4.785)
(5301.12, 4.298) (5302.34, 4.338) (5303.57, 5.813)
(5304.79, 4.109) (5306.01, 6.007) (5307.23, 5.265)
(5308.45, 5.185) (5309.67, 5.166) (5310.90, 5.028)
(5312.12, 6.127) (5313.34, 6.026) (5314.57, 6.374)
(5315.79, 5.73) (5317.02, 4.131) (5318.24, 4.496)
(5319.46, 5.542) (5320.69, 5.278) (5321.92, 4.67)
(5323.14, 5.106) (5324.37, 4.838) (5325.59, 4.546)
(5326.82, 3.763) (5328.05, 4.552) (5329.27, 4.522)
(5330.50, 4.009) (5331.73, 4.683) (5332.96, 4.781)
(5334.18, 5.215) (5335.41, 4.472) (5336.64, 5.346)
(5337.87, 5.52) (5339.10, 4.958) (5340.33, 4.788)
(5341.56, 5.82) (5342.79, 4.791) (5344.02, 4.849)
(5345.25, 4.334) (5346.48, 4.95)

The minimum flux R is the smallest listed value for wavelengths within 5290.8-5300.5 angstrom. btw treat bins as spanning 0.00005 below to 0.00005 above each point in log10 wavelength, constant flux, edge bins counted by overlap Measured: 3.74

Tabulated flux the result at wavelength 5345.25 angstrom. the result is 4.334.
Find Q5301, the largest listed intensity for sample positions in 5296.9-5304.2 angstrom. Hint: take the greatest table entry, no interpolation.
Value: 5.813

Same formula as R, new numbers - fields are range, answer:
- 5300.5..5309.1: 4.109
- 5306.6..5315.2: 5.028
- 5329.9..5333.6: 4.009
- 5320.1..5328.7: 3.763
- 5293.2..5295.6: 3.951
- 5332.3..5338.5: 4.472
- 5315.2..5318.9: 4.131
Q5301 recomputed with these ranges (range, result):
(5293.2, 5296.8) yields 4.708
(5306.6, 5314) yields 6.127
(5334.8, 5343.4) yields 5.82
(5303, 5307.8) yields 6.007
